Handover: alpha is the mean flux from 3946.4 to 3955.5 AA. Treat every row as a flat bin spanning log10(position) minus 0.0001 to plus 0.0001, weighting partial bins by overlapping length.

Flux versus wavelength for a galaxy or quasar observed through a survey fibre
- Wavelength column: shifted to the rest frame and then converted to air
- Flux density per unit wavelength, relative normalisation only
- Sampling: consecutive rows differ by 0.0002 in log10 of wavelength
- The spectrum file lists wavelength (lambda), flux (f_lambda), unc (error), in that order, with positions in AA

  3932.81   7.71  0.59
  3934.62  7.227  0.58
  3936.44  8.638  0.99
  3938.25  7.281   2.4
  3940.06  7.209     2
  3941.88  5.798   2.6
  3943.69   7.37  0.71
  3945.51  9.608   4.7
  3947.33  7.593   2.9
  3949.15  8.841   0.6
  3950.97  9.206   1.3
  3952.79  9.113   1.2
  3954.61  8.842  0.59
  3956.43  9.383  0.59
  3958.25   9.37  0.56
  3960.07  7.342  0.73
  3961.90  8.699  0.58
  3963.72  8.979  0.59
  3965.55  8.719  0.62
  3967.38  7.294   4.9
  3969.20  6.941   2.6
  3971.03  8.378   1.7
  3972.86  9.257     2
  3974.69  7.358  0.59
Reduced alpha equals 8.72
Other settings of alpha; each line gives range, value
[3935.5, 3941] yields 7.69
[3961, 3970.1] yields 8.13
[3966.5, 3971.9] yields 7.54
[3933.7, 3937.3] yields 7.91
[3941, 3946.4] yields 7.6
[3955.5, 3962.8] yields 8.7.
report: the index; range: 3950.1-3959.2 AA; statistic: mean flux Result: 9.18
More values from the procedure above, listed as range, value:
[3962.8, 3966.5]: 8.83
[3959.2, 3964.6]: 8.34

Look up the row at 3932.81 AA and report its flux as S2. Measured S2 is 7.71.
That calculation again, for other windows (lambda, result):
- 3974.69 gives 7.358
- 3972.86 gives 9.257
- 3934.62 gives 7.227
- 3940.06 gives 7.209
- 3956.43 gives 9.383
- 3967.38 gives 7.294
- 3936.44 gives 8.638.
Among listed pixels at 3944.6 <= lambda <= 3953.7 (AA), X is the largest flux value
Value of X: 9.608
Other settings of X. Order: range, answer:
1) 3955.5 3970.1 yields 9.383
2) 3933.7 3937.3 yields 8.638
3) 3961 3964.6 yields 8.979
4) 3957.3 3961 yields 9.37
